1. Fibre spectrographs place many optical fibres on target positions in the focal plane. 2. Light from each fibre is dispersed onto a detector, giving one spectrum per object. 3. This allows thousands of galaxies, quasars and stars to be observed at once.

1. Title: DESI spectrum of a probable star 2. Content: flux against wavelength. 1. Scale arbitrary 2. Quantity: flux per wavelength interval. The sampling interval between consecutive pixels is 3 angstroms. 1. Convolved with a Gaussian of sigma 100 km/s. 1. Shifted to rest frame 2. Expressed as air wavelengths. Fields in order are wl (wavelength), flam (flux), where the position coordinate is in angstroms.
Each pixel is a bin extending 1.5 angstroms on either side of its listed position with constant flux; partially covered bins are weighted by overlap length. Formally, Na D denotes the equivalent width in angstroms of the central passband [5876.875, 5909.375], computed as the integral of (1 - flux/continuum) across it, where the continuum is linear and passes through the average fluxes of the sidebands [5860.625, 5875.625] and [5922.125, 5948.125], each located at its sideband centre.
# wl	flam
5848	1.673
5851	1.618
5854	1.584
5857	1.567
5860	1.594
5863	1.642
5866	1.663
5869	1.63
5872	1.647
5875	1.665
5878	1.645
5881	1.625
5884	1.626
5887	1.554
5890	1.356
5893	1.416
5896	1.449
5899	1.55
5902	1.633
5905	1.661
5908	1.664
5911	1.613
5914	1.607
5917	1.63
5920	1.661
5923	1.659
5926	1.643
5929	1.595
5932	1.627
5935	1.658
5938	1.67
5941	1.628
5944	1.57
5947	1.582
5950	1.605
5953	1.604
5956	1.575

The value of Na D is 1.5 angstroms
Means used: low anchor 1.65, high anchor 1.63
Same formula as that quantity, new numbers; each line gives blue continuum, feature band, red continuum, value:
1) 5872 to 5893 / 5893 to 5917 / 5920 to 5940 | 0.3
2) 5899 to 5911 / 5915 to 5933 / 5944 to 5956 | -0.2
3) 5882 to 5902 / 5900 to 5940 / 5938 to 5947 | -2.0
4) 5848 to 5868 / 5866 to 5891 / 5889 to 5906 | -0.6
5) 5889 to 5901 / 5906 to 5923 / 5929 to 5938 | -1.0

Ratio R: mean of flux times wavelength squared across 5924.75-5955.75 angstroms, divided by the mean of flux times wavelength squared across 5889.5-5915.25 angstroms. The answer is 1.1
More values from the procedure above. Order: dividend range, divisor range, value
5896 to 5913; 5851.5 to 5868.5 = 1.01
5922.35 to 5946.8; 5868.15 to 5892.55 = 1.05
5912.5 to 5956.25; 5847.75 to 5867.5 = 1.03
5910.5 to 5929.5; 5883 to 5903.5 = 1.09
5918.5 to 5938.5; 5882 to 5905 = 1.09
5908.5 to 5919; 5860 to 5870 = 1.01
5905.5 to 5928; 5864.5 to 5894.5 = 1.05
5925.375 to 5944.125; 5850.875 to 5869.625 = 1.04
